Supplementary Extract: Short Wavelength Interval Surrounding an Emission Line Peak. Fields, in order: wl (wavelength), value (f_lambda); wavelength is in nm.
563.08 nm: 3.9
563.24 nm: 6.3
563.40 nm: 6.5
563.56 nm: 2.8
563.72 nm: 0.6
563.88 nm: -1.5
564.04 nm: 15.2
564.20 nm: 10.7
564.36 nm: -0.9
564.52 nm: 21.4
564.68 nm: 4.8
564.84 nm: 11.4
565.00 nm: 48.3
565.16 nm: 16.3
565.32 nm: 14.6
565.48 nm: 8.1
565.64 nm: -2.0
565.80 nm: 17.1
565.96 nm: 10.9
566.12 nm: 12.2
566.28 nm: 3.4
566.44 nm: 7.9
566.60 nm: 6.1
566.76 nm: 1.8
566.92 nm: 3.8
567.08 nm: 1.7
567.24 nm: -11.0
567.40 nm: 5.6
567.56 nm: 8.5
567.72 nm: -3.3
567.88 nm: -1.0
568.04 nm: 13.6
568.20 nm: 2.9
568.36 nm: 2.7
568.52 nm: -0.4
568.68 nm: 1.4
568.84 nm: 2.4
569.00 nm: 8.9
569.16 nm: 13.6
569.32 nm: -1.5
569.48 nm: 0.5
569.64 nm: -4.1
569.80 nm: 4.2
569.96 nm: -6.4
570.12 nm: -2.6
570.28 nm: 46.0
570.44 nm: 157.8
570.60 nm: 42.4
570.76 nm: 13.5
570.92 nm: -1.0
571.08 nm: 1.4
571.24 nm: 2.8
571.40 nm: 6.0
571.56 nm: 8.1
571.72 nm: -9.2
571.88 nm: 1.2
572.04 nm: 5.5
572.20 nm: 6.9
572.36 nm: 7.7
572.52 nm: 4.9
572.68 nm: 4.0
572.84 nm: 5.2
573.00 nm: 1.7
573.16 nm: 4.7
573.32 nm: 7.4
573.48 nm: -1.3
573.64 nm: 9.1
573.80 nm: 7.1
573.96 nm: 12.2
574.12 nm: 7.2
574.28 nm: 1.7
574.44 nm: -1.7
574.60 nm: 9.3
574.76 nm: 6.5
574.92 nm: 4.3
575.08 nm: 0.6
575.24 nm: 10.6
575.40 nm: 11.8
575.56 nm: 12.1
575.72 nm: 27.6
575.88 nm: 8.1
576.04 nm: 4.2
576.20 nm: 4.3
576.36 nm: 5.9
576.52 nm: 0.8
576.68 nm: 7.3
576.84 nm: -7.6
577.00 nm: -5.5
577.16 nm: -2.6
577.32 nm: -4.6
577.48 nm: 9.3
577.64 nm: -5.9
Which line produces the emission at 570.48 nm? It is [O III] 5007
